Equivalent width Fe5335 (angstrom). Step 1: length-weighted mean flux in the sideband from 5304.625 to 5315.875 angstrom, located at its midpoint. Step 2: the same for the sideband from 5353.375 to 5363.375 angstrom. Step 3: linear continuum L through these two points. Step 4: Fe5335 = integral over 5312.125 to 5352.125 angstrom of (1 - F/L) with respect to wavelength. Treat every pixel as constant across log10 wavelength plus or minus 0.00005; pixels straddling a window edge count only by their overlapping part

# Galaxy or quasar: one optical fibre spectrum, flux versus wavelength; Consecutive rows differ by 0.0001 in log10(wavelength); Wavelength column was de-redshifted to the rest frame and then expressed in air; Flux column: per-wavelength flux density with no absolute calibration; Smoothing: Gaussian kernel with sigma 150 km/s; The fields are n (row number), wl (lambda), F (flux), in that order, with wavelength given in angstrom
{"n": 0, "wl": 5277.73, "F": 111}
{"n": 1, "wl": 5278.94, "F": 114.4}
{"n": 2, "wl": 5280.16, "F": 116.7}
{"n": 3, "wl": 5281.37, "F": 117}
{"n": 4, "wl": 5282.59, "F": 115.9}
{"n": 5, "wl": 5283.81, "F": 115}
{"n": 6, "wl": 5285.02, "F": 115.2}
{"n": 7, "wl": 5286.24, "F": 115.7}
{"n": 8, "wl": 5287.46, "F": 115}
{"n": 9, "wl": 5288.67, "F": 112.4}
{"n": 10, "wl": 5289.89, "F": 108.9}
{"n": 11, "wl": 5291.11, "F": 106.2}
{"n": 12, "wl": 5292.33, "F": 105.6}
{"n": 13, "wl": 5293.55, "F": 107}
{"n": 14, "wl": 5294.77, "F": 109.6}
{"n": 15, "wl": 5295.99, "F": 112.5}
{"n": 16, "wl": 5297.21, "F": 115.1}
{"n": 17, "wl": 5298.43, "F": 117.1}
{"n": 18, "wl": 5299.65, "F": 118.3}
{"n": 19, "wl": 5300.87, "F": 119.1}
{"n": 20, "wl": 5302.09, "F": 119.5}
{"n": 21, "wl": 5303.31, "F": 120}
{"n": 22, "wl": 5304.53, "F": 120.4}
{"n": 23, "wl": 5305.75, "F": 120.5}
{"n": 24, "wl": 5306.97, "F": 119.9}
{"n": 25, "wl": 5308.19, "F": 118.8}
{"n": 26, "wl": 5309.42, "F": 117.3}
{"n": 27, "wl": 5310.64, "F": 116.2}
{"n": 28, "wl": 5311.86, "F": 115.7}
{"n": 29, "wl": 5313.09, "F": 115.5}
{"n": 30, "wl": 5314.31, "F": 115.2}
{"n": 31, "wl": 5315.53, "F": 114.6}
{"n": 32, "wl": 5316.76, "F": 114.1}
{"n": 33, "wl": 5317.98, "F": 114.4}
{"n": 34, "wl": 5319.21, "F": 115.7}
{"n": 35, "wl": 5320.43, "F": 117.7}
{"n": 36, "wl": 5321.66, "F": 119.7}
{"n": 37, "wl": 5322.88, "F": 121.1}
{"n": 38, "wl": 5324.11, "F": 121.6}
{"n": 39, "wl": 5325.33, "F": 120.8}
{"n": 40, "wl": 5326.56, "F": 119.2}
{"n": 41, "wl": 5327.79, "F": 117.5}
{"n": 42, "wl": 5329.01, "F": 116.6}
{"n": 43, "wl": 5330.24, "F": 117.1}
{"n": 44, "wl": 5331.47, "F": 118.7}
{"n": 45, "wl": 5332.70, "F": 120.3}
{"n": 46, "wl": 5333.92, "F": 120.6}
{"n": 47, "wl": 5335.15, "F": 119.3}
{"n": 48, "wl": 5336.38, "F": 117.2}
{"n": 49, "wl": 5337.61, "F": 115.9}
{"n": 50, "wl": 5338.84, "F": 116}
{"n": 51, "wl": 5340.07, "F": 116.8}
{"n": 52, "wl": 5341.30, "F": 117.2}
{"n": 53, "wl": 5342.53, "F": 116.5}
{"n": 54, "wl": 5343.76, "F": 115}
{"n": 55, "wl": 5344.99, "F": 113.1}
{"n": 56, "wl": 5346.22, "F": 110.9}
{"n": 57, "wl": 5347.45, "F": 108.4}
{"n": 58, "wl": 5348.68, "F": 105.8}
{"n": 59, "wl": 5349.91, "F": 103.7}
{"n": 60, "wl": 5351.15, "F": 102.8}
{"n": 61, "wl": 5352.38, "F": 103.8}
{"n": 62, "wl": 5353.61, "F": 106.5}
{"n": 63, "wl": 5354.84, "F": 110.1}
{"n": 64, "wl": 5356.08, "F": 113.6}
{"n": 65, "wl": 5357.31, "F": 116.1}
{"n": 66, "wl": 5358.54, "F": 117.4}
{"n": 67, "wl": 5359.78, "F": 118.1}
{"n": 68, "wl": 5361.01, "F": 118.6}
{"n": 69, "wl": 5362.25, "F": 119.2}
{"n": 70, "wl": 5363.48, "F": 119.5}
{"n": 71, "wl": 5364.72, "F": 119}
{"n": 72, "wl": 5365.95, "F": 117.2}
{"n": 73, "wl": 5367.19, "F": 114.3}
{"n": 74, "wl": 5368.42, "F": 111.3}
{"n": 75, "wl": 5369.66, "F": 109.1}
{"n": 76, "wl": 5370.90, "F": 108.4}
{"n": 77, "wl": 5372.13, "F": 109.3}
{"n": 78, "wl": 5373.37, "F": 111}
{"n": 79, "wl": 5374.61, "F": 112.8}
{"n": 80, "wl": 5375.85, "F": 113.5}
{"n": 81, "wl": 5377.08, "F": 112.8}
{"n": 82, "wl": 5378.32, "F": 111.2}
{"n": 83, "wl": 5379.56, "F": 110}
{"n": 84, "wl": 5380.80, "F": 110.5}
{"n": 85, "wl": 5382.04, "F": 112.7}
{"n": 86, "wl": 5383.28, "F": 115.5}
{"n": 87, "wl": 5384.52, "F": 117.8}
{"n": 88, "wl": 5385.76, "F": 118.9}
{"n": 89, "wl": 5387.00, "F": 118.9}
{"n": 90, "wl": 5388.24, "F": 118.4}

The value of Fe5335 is 0.4 angstrom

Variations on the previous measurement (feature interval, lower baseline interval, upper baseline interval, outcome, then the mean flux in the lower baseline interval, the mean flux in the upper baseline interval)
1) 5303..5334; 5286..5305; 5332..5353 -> -1.2 angstrom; 114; 113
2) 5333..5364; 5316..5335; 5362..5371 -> 0.7 angstrom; 118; 115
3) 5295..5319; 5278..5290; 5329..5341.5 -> -0.2 angstrom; 115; 118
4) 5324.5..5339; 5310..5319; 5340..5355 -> -0.8 angstrom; 115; 110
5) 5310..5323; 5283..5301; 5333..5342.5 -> -0.1 angstrom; 113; 118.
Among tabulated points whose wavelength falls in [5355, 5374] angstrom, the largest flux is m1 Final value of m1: 119.5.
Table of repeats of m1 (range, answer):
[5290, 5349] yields 121.6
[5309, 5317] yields 117.3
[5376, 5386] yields 118.9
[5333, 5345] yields 120.6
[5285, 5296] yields 115.7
